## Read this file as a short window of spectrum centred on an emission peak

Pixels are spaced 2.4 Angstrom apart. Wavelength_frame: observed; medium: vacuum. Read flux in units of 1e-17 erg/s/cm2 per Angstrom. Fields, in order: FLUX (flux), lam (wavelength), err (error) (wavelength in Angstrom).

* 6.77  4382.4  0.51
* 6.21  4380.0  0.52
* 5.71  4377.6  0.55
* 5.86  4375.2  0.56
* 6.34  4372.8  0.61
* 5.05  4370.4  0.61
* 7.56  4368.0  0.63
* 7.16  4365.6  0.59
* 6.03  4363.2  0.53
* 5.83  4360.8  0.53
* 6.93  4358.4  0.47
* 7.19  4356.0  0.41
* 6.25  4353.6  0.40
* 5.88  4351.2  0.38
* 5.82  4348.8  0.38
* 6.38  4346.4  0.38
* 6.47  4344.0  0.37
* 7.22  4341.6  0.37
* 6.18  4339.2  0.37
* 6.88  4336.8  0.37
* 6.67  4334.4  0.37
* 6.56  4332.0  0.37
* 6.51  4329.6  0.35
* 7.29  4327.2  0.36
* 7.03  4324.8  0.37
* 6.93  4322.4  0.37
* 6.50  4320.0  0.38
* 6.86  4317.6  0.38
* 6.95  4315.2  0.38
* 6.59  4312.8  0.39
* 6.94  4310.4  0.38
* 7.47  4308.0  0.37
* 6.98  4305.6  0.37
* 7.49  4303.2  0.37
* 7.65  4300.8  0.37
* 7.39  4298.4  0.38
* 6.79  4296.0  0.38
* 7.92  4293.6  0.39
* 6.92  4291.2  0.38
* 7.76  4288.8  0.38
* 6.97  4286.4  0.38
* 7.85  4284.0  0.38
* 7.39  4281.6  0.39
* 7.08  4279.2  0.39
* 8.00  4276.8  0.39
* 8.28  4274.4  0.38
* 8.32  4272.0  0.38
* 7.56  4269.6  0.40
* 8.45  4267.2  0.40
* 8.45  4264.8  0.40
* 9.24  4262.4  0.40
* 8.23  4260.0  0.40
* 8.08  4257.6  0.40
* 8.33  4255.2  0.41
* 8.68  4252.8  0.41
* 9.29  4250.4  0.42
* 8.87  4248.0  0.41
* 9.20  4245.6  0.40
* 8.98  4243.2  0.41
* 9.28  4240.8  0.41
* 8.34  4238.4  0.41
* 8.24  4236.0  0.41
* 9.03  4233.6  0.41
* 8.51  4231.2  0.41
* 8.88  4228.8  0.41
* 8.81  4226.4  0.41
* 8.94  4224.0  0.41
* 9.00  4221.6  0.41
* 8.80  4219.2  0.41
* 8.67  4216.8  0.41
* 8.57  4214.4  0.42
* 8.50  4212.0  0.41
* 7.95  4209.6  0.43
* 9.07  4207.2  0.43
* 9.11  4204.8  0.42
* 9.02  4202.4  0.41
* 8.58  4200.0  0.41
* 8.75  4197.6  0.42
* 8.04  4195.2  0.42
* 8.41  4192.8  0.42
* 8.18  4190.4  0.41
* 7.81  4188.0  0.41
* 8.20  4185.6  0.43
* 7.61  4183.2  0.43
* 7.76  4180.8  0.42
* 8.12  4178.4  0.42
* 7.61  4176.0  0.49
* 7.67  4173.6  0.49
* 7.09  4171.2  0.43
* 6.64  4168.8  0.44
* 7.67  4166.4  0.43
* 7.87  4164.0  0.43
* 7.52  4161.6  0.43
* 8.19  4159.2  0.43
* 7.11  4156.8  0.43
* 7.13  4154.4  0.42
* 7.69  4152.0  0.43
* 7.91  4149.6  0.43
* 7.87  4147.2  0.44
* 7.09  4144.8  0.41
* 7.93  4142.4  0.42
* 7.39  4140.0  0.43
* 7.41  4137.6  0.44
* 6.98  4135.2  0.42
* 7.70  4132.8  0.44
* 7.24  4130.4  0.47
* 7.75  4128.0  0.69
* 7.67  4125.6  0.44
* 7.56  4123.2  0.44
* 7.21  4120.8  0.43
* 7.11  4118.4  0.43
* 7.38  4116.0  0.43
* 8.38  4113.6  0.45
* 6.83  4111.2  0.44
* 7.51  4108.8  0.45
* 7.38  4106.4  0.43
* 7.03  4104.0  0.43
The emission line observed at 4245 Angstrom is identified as C III]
